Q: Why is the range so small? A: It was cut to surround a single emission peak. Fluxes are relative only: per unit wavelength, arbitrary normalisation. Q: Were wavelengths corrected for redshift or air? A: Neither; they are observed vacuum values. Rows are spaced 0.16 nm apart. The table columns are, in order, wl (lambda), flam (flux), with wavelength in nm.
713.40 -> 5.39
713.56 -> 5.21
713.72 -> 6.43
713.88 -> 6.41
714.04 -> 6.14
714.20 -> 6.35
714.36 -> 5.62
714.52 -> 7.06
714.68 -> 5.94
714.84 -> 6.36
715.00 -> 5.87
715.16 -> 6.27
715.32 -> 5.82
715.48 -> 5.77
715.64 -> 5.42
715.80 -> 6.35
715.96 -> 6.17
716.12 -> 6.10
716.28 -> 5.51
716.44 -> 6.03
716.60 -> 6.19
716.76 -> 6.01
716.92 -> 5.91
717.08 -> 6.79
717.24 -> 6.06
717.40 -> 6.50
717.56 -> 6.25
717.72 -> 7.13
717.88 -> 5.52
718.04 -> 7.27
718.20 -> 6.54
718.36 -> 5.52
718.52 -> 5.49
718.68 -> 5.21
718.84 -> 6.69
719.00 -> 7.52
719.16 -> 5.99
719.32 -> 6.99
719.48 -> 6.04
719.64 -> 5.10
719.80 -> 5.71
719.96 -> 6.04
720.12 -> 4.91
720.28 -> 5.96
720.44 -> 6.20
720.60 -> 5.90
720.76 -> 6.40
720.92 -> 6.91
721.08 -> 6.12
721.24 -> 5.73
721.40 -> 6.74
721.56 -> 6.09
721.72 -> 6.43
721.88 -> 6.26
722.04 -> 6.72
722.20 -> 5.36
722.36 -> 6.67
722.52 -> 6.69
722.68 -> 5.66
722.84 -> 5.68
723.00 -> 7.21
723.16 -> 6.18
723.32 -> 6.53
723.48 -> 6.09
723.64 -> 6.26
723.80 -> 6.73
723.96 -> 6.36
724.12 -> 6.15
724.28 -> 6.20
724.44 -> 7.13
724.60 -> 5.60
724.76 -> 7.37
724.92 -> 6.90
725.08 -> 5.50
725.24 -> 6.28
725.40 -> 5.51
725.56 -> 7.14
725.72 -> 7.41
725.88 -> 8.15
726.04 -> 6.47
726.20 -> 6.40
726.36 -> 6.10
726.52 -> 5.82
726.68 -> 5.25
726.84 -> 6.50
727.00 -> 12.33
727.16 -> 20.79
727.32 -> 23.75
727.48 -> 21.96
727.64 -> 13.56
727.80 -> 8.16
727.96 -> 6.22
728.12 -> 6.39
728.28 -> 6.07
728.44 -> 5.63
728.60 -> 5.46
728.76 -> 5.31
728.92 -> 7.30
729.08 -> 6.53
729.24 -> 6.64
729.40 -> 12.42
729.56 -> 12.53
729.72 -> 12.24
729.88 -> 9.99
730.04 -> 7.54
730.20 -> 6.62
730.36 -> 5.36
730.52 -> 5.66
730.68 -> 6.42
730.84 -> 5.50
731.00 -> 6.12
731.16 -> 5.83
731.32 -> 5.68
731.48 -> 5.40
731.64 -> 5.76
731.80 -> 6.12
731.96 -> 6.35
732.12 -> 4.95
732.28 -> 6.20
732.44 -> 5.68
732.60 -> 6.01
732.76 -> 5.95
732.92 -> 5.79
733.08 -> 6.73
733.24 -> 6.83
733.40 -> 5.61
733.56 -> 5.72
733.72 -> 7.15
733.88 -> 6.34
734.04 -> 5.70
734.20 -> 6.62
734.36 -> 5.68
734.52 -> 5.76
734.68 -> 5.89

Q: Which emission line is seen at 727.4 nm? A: H-alpha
